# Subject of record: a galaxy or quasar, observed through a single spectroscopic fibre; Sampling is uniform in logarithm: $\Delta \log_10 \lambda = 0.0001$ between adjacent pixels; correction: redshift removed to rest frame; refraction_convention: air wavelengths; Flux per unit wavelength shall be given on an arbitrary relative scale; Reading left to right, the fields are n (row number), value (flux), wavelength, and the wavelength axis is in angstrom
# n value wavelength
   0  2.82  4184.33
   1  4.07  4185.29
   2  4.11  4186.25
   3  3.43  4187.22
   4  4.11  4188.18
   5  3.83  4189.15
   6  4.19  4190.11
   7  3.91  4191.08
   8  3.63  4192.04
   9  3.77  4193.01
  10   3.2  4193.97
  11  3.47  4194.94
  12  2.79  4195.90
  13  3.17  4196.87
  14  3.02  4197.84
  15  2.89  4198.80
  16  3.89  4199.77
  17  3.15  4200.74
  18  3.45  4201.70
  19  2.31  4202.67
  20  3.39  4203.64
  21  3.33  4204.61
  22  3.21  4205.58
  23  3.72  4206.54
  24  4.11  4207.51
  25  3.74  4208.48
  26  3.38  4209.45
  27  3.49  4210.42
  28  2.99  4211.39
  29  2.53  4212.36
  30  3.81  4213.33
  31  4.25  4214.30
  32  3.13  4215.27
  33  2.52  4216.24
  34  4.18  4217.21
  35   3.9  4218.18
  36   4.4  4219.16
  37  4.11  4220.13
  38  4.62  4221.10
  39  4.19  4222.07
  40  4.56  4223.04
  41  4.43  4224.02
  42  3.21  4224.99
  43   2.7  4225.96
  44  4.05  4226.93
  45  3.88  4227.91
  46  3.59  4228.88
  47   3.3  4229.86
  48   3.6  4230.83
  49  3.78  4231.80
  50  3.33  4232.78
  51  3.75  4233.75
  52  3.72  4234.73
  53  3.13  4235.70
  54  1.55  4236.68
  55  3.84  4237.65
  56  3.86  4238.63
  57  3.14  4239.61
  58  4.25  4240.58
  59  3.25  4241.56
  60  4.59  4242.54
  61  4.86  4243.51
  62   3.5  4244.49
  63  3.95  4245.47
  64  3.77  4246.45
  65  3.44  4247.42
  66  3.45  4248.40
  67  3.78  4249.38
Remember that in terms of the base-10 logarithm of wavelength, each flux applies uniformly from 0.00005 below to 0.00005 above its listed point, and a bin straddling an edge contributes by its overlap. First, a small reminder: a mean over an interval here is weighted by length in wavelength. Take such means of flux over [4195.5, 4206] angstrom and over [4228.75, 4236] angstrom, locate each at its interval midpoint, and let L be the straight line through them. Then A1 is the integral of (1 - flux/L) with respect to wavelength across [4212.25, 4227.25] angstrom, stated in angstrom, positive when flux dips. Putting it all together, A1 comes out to -1.9 angstrom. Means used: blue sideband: 3.15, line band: 3.82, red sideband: 3.53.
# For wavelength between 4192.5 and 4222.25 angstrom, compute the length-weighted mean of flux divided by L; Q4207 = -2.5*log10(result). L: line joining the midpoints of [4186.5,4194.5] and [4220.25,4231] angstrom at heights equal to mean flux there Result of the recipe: 0.10 mag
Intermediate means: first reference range 3.76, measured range 3.48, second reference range 3.85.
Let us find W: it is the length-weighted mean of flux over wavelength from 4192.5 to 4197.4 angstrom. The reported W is 3.28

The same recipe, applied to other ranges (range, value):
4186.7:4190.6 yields 3.88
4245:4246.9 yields 3.86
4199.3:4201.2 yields 3.52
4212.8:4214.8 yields 3.99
